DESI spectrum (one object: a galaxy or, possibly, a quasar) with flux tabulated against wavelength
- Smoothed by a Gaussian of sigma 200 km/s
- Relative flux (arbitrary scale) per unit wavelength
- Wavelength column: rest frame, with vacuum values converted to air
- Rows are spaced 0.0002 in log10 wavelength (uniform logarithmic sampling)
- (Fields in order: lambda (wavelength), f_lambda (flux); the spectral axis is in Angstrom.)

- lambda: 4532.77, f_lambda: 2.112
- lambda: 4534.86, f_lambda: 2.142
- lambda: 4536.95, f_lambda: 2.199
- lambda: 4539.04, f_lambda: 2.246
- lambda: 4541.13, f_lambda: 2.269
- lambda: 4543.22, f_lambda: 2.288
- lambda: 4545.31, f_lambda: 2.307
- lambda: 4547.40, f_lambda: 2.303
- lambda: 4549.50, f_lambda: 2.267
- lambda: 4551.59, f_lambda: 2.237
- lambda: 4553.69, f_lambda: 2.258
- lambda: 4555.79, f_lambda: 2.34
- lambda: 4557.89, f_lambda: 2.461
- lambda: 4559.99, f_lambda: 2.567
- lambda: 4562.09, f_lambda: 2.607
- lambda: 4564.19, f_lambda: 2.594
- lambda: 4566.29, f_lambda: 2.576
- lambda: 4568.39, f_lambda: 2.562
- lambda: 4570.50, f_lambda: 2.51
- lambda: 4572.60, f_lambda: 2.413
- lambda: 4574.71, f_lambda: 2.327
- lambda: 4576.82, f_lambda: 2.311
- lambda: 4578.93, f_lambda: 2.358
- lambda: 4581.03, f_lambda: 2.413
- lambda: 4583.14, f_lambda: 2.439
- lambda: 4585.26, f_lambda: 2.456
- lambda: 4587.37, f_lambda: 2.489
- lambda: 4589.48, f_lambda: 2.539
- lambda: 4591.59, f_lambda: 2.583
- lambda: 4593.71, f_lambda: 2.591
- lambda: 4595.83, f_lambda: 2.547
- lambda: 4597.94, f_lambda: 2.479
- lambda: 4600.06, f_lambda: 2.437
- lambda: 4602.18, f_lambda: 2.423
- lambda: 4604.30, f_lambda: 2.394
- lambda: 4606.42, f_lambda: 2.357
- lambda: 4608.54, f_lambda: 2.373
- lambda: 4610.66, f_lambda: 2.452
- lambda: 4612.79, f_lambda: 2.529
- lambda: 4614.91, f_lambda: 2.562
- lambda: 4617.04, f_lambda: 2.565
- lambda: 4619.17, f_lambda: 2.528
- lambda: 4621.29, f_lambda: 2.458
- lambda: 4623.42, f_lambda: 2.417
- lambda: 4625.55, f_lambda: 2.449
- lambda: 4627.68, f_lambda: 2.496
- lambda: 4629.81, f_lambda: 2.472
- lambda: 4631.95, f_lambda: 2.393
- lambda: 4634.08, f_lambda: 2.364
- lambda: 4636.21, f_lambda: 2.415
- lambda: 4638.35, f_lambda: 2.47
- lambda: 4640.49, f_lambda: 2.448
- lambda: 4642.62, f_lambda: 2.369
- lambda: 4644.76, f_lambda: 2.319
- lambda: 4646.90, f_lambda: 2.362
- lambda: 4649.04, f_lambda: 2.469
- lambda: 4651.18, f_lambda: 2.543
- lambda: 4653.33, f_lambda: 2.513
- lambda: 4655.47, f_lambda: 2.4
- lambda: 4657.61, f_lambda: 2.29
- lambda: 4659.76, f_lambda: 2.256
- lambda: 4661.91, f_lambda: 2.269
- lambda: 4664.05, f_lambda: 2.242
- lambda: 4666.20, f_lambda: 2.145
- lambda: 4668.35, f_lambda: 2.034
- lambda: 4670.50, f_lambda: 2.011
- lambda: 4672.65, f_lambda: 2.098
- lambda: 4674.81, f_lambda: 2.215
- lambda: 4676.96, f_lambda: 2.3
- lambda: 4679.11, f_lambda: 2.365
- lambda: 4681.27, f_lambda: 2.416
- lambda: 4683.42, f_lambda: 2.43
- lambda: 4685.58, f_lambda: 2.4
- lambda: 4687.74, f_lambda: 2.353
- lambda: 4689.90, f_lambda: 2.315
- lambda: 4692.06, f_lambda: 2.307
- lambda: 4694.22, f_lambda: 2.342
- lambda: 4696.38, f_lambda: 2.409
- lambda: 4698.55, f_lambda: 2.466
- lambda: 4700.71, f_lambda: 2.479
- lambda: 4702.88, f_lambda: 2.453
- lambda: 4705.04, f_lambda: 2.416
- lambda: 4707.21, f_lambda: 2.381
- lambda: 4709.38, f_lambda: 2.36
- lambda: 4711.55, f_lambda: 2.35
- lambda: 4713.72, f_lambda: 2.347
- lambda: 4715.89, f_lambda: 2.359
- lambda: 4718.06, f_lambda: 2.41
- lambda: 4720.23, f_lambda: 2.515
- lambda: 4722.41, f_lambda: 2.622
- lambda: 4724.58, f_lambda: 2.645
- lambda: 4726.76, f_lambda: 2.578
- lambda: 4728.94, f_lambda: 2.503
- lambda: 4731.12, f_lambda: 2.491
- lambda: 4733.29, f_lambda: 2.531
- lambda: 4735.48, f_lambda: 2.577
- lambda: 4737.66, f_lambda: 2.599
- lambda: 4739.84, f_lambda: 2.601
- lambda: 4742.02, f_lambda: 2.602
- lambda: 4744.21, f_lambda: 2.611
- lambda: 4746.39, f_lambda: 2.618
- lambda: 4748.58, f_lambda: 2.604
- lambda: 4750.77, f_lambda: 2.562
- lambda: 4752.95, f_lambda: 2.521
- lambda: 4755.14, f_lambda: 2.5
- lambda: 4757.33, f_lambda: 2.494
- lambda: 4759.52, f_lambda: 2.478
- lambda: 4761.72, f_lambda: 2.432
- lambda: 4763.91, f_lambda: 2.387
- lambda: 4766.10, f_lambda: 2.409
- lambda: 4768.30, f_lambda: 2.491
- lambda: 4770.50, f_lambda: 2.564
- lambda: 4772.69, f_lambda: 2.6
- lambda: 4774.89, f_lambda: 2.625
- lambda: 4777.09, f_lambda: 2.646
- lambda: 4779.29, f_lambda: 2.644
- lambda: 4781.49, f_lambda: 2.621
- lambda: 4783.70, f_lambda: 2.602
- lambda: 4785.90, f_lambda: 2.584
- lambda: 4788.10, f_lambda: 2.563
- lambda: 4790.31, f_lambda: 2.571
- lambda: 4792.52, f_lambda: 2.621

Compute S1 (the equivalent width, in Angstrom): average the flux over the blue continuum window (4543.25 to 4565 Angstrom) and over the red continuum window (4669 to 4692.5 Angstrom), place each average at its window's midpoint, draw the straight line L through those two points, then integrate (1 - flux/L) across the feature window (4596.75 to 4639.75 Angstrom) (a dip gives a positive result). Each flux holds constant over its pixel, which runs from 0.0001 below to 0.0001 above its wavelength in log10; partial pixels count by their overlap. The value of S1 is -2.1 Angstrom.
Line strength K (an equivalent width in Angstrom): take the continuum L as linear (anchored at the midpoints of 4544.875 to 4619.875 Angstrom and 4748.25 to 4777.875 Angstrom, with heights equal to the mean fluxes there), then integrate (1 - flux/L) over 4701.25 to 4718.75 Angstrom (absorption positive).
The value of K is 0.8 Angstrom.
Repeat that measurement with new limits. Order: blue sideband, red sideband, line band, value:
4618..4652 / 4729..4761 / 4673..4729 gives 2.21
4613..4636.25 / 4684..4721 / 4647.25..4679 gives 2.05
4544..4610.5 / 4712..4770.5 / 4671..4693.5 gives 1.59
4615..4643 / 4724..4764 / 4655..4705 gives 3.82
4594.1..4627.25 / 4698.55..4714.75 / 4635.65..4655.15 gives 0.09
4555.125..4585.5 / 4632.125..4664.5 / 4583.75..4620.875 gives -0.85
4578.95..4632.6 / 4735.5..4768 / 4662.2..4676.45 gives 2.05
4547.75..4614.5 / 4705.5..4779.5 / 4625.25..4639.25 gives 0.19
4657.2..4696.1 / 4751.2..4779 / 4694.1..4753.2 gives -2.44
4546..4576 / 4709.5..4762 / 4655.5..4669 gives 1.39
